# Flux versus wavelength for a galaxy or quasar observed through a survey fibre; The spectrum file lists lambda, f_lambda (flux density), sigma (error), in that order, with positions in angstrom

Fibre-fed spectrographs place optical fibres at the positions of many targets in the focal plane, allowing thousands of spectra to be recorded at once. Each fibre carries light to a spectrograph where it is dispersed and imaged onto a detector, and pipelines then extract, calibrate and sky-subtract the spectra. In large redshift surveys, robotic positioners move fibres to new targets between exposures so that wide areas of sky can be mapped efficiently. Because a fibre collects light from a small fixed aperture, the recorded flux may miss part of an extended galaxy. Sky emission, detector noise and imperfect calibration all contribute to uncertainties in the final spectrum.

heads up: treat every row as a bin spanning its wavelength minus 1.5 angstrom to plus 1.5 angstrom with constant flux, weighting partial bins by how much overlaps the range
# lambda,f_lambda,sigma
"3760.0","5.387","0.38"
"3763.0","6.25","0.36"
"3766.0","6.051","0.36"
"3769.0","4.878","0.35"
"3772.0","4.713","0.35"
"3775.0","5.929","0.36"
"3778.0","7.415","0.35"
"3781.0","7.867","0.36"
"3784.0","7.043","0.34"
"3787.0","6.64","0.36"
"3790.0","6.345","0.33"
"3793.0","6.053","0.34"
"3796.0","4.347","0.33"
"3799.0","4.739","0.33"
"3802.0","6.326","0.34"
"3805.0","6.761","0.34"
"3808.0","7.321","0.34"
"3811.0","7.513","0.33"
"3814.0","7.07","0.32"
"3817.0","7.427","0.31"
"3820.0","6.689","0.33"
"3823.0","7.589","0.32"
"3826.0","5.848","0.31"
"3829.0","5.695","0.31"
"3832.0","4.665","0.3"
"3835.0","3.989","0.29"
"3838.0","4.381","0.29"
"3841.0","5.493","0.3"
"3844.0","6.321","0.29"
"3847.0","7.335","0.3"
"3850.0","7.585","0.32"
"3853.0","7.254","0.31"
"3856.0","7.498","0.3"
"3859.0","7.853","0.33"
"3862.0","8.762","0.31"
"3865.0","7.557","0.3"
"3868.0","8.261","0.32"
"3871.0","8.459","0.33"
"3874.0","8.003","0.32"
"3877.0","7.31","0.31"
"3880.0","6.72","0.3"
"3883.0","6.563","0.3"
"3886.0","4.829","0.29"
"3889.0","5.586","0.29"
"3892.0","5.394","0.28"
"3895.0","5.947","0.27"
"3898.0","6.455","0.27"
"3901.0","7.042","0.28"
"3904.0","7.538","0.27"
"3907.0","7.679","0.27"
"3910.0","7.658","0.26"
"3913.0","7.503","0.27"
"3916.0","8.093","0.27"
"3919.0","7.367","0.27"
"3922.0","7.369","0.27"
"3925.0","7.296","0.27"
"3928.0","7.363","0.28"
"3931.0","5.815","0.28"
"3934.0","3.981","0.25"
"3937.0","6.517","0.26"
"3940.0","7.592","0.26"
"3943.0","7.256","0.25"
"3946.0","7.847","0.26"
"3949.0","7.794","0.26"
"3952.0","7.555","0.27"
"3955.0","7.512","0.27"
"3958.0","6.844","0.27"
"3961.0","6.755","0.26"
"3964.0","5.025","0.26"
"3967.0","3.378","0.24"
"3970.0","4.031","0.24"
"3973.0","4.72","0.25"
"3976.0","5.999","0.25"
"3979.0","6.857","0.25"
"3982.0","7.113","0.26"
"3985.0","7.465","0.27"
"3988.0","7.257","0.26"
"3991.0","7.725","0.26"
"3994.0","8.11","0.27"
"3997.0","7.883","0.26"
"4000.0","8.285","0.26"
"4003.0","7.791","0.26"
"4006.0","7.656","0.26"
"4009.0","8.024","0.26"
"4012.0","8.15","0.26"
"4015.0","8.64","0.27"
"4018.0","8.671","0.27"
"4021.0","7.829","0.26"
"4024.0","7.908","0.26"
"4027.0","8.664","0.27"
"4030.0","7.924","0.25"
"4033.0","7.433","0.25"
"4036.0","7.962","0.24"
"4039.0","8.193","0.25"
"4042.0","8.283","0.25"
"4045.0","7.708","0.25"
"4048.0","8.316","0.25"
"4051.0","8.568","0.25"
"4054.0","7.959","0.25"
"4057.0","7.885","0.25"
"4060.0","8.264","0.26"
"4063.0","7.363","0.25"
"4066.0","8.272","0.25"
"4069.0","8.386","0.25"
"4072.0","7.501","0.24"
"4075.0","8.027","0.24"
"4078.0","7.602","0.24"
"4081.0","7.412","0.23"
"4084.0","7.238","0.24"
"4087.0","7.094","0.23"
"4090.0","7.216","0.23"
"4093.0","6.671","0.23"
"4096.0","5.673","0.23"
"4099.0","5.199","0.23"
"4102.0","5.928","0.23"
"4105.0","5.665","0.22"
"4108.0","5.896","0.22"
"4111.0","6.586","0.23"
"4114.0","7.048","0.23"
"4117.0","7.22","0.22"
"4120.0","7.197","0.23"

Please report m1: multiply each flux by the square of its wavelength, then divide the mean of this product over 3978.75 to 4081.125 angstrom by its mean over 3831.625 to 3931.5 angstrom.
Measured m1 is 1.24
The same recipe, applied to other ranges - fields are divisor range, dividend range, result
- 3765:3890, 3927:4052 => 1.20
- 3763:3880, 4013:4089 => 1.35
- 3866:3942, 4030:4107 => 1.17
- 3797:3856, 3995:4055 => 1.41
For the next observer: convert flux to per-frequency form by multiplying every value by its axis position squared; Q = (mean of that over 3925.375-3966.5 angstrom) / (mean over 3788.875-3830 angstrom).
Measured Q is 1.1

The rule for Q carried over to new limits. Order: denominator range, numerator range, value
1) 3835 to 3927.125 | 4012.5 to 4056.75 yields 1.26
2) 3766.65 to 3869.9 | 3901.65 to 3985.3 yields 1.10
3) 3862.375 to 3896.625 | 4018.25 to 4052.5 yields 1.28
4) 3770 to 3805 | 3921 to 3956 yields 1.23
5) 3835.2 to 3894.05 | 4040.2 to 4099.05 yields 1.23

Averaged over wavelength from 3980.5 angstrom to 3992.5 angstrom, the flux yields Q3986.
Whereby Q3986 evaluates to 7.39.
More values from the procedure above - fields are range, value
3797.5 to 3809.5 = 6.29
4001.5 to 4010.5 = 7.82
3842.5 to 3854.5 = 7.12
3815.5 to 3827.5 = 6.89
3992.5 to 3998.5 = 8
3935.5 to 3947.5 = 7.3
